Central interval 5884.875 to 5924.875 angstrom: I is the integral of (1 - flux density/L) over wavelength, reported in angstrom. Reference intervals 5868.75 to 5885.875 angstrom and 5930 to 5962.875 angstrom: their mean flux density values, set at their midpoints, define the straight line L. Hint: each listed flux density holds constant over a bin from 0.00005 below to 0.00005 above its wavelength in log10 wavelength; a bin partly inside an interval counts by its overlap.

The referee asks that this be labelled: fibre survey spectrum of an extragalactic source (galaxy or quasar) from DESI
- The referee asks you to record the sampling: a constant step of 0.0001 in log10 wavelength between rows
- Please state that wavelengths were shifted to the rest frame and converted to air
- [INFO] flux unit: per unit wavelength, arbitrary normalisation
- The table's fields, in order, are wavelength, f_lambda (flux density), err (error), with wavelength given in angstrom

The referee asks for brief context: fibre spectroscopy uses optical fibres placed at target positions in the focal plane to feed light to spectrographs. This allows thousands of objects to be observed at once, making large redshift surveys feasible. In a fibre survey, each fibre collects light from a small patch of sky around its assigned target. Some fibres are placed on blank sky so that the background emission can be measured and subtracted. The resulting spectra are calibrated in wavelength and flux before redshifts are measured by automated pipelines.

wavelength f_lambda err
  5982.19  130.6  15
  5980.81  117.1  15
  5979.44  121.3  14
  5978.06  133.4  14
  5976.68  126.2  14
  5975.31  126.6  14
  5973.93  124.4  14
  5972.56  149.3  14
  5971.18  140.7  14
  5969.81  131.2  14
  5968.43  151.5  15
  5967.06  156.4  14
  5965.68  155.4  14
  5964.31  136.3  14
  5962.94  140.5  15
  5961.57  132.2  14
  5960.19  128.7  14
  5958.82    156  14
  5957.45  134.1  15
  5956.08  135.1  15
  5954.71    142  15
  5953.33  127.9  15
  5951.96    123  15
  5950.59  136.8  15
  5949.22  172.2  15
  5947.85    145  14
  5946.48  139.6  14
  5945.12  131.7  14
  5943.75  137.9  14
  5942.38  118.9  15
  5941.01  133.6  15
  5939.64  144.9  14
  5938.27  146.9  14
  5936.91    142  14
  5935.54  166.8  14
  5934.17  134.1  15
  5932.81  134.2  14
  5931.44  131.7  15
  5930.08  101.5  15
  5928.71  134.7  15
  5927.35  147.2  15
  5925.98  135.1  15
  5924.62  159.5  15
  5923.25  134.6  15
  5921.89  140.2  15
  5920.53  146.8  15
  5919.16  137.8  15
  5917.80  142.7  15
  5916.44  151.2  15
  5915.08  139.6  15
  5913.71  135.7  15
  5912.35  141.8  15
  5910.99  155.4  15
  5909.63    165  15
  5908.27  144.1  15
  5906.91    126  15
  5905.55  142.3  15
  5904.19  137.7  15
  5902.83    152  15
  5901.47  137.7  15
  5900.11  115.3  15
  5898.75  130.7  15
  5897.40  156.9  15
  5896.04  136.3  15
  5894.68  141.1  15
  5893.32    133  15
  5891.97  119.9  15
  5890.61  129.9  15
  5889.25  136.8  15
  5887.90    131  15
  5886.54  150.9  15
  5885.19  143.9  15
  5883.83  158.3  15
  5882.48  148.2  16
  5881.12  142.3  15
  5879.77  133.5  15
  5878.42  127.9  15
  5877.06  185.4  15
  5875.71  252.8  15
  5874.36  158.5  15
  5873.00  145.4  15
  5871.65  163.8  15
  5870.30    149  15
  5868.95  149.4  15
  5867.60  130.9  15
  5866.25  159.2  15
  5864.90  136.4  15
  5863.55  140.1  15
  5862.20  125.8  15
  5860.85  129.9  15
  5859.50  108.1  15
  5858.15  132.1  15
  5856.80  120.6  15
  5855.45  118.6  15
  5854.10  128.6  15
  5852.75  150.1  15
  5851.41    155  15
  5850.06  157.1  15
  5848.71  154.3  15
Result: 2.7 angstrom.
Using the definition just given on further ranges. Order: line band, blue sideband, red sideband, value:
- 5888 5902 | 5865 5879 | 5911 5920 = 1.65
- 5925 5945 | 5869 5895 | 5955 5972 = 1.10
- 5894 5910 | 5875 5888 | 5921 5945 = 1.10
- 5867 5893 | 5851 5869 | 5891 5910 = -2.77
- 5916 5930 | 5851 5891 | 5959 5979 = 0.03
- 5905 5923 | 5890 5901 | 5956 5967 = -1.10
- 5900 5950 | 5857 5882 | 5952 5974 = 0.80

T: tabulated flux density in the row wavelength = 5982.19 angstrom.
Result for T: 130.6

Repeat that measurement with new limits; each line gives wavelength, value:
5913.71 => 135.7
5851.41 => 155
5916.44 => 151.2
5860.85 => 129.9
